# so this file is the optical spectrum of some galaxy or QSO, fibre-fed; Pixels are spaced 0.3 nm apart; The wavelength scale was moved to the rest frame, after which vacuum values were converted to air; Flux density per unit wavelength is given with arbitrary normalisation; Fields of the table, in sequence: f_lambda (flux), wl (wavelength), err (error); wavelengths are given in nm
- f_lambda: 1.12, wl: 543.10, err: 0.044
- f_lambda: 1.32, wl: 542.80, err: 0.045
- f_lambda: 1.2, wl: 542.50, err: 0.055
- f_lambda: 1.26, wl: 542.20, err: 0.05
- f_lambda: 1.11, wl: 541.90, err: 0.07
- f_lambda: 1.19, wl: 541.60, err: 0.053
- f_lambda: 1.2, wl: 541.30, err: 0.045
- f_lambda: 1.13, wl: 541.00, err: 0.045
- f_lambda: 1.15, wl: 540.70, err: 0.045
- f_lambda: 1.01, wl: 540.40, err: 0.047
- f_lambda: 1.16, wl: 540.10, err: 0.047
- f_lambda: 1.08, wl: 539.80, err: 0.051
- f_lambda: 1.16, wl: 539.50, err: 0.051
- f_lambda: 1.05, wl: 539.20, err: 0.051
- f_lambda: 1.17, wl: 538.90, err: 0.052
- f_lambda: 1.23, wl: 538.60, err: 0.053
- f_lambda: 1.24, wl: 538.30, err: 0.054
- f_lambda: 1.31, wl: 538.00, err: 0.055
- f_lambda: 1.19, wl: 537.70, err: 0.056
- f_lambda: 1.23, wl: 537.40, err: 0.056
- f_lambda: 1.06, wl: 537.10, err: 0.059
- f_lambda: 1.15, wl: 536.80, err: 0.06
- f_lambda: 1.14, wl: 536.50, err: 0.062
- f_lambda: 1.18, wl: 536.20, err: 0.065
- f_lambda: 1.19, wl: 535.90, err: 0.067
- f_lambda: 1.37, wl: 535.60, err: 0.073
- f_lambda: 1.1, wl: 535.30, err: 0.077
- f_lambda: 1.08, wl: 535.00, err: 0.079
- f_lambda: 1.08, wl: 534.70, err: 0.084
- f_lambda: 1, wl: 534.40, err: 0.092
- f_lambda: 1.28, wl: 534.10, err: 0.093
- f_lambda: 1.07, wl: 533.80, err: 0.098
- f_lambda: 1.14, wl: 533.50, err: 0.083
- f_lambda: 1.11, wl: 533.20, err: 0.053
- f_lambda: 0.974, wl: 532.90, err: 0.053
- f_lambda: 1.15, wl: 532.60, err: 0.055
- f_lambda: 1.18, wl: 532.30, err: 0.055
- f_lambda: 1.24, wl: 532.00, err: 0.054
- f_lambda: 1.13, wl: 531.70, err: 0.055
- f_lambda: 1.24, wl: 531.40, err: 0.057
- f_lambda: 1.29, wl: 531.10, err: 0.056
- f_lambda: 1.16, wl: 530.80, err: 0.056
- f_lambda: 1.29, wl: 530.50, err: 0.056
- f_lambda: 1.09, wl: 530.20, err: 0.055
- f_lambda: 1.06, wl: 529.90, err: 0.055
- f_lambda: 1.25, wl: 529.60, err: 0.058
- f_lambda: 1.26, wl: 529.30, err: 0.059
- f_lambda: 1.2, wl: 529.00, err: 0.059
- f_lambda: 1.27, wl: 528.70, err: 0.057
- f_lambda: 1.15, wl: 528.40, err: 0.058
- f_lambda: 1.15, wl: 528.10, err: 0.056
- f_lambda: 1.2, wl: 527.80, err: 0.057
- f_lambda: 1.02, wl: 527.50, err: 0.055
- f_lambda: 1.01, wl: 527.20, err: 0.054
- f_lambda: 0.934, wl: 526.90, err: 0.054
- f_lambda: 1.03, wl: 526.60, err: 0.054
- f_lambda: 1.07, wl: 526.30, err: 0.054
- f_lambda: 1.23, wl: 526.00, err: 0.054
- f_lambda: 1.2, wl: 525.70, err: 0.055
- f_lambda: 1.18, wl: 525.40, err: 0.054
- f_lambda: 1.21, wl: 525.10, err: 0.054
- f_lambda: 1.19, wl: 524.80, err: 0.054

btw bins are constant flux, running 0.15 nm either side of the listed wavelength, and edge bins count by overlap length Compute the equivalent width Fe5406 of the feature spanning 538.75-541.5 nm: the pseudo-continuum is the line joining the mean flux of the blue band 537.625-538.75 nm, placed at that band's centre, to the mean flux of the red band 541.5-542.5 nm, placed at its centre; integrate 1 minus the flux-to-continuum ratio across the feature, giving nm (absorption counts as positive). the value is 0.21 nm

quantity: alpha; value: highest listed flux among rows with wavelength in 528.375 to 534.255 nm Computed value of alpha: 1.29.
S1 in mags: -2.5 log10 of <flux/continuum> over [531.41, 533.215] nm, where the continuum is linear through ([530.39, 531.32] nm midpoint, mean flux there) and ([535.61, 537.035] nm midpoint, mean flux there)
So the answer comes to 0.079 mag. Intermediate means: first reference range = 1.24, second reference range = 1.18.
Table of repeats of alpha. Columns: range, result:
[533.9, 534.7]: 1.28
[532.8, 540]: 1.37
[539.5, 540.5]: 1.16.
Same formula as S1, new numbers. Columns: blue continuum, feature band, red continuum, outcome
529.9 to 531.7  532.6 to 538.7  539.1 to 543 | 0.019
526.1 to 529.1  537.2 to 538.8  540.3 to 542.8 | -0.073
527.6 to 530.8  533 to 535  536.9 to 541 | 0.062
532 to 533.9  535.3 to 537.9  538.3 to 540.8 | -0.057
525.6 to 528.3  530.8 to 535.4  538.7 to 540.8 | -0.035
